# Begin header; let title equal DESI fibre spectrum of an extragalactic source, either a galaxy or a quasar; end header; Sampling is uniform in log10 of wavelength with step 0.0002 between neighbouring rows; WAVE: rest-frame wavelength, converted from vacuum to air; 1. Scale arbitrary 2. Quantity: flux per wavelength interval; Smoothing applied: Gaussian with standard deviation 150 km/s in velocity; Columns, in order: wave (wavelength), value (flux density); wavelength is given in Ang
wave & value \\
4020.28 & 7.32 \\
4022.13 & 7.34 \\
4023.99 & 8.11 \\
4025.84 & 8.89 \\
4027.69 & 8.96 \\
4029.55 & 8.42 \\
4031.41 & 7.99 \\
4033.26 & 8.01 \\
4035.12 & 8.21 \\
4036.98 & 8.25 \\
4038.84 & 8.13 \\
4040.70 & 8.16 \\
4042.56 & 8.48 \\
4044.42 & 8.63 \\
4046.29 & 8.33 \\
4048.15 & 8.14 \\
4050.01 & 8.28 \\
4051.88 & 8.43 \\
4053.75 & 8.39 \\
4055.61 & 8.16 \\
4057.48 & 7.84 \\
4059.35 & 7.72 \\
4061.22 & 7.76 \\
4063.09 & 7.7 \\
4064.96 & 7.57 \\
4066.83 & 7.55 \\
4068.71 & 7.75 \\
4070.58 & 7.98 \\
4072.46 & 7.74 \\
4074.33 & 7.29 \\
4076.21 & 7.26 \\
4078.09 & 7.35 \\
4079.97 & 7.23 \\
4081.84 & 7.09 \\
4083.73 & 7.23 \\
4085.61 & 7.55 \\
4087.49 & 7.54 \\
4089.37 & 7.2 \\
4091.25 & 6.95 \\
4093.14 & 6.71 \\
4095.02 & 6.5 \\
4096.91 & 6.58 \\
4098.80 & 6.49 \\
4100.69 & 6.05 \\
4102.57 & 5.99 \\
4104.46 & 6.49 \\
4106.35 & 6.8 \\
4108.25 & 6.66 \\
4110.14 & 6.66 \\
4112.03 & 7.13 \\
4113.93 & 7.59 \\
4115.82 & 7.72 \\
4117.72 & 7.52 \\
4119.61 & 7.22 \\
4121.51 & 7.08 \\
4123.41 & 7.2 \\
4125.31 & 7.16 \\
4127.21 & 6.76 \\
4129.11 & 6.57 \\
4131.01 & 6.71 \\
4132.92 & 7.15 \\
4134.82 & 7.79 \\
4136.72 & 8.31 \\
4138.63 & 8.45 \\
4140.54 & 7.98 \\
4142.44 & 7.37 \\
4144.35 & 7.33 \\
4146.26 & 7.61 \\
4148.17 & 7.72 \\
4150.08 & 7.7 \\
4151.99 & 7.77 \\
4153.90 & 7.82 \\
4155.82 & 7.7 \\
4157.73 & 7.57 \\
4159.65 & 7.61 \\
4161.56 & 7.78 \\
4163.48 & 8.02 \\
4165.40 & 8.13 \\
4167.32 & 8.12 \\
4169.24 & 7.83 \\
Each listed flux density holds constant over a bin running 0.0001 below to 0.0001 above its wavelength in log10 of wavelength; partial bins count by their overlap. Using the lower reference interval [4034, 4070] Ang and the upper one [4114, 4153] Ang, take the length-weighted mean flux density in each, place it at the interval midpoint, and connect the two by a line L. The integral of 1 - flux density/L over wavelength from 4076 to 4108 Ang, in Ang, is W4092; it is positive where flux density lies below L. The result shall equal 3.7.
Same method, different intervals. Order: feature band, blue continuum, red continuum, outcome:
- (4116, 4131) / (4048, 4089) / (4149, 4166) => 1.28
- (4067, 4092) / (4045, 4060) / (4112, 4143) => 1.57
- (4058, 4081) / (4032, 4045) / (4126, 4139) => 1.09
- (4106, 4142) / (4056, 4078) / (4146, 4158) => 1.85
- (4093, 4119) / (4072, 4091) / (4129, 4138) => 2.06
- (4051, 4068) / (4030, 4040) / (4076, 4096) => -0.53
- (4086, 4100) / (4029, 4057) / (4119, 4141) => 1.58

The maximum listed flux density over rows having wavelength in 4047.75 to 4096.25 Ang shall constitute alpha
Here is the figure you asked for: 8.43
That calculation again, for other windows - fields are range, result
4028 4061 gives 8.63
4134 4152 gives 8.45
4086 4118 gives 7.72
